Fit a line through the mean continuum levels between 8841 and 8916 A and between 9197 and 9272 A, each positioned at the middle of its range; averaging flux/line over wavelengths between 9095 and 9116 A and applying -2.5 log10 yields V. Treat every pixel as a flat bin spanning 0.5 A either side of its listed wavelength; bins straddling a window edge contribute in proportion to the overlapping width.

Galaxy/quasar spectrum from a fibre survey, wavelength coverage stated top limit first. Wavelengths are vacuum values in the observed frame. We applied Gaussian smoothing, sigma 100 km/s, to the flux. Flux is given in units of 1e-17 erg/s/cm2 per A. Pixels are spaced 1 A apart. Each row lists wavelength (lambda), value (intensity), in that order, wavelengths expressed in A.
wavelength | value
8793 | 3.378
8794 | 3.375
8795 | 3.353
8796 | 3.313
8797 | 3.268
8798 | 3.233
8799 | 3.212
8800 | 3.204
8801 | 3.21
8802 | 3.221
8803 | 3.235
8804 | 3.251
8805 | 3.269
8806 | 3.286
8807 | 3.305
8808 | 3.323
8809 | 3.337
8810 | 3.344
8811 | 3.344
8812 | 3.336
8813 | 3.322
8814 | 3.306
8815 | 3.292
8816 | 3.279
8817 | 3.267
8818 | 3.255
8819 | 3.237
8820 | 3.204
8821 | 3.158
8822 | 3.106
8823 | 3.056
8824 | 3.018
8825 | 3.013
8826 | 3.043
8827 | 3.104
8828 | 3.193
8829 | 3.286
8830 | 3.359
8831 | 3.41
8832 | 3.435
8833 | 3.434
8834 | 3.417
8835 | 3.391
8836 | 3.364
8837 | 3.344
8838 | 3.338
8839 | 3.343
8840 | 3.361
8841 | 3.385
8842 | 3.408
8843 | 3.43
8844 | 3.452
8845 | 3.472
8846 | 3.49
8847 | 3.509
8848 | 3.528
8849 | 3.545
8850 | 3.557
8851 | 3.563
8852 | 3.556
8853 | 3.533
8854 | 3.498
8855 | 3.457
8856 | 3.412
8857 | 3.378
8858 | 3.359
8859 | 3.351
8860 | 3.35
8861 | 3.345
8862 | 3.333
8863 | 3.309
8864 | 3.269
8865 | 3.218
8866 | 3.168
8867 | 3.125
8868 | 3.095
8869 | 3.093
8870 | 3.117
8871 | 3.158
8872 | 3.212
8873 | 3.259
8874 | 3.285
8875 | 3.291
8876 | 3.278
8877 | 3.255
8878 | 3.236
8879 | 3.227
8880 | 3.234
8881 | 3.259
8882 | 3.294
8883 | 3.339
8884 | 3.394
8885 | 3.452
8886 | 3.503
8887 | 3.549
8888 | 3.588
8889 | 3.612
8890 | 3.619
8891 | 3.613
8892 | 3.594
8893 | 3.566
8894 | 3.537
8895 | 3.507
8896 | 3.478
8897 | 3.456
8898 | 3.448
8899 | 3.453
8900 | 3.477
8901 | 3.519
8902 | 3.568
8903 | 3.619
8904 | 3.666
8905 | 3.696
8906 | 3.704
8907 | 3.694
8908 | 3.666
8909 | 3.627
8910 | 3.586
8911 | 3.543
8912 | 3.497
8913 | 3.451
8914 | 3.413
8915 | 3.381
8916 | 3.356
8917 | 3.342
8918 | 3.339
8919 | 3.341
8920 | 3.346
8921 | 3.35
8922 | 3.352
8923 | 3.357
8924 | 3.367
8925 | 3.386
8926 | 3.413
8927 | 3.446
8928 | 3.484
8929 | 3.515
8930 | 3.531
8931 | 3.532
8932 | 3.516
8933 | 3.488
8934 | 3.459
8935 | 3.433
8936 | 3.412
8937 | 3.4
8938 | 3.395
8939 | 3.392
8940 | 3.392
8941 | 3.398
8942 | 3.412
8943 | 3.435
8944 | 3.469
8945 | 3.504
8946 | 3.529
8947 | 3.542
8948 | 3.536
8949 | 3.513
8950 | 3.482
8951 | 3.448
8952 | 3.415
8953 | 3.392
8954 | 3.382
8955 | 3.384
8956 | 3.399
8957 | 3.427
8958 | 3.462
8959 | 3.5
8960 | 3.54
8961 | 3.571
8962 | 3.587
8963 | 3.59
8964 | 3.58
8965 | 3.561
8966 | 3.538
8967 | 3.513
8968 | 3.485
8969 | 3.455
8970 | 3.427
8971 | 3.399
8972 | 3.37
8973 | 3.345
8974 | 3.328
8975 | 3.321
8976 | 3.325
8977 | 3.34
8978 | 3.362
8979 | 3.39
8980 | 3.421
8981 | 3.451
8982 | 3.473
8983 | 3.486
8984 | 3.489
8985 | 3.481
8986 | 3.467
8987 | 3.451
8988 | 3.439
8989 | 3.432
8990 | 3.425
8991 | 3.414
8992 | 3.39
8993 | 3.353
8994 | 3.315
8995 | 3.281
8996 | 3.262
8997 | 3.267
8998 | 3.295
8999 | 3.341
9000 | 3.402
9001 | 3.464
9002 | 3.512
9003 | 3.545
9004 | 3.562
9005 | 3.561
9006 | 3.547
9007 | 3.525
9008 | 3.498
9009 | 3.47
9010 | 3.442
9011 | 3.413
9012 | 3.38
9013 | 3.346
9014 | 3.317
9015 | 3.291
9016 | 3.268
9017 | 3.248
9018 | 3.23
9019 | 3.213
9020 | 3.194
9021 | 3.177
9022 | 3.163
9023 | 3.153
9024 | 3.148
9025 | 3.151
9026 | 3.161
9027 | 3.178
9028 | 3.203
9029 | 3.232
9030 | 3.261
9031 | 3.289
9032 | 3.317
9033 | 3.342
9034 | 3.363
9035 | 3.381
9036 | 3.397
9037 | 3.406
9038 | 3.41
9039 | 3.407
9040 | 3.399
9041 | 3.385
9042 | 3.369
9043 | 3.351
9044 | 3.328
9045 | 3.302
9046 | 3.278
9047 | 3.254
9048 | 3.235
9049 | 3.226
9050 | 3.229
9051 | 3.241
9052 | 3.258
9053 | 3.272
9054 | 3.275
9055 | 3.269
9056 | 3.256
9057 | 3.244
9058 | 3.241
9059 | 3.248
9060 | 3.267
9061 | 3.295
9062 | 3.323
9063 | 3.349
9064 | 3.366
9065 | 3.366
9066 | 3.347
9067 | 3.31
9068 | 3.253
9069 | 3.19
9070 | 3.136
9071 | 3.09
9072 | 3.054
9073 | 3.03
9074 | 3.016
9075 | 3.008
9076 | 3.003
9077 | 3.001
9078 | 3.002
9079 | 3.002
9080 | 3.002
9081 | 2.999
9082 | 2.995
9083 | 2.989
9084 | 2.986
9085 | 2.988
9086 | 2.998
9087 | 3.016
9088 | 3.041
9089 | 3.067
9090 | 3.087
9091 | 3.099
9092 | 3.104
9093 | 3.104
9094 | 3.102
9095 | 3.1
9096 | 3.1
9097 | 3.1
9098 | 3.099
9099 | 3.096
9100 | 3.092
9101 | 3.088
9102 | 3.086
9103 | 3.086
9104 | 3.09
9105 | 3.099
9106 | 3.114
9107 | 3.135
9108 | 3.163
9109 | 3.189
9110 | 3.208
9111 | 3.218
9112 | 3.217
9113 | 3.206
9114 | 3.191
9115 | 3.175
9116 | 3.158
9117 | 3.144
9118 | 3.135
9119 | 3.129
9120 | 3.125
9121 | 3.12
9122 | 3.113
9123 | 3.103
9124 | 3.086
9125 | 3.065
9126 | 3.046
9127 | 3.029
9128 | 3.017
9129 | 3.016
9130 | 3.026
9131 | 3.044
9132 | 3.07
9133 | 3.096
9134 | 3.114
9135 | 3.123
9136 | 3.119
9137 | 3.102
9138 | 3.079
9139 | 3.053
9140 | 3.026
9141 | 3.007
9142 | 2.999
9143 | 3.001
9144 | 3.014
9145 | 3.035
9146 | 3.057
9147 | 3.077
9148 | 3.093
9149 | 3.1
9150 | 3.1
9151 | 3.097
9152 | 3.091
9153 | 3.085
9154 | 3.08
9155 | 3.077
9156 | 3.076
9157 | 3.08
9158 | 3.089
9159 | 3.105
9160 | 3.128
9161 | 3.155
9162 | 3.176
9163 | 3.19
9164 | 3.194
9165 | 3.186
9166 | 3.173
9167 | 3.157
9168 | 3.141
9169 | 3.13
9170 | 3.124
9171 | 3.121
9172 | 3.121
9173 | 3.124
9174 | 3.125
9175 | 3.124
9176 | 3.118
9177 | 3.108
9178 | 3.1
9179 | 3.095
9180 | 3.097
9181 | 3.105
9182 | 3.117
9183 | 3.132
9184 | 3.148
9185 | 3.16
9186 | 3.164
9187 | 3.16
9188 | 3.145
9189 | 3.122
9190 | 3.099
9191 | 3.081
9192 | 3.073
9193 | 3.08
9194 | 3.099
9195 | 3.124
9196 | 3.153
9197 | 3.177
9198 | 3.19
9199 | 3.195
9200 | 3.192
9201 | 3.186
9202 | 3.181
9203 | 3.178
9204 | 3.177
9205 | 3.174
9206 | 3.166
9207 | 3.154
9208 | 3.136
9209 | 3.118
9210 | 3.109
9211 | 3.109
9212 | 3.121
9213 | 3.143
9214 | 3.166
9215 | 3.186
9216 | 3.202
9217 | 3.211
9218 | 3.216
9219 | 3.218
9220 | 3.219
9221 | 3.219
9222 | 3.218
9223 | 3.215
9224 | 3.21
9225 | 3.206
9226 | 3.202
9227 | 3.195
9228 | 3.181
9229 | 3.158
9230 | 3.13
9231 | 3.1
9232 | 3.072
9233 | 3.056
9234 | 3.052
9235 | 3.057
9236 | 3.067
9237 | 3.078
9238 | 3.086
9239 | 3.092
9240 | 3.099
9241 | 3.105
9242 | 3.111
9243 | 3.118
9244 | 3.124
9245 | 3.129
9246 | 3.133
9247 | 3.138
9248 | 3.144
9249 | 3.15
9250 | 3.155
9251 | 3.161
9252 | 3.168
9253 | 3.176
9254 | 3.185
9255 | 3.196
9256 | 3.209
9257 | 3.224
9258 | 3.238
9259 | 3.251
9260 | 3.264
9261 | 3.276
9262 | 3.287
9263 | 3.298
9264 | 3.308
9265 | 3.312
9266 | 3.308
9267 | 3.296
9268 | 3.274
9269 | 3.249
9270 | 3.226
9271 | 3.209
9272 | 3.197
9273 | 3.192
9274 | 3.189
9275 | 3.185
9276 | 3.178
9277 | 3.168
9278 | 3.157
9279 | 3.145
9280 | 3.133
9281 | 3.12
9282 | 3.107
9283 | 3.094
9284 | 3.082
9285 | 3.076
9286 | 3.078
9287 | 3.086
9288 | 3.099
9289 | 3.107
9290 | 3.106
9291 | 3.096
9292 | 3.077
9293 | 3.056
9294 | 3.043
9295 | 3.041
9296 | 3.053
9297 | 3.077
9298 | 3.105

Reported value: 0.04 mag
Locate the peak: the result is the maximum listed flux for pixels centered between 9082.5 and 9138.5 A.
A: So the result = 3.218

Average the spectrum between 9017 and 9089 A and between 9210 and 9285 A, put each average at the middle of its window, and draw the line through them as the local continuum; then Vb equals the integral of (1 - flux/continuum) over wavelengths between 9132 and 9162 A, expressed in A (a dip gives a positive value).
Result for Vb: 1.05 A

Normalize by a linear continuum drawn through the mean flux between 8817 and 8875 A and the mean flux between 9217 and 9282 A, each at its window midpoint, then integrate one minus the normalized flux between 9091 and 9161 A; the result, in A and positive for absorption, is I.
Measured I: 2.7 A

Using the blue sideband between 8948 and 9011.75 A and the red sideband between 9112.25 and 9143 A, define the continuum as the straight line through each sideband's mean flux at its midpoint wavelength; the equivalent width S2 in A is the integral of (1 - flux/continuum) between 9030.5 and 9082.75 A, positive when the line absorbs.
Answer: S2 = 0.4 A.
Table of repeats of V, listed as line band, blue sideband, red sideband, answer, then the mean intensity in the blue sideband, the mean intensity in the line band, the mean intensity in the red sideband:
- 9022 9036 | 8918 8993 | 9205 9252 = 0.038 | 3.44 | 3.25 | 3.14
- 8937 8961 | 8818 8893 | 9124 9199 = -0.059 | 3.34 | 3.45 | 3.1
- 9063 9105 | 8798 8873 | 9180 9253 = 0.037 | 3.31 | 3.09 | 3.14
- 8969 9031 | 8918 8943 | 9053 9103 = -0.024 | 3.42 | 3.36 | 3.13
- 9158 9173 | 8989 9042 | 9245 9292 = 0.034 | 3.34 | 3.15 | 3.18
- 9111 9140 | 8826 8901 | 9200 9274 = 0.046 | 3.38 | 3.1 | 3.18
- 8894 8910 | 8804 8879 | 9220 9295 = -0.089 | 3.31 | 3.57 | 3.16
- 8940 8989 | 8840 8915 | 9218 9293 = -0.027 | 3.43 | 3.45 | 3.16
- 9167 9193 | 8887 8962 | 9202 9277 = 0.039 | 3.48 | 3.12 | 3.18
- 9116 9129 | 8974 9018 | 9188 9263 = 0.060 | 3.4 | 3.09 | 3.16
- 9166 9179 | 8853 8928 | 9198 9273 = 0.032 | 3.41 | 3.13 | 3.18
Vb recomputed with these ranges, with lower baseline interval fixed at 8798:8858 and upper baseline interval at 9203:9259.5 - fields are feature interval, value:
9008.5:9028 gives -0.1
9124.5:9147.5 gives 1.0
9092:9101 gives 0.3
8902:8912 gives -1.0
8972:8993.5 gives -1.0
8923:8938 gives -0.8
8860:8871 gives 0.3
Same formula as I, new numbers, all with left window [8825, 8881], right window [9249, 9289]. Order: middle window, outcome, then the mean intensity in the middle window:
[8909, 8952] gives -1.7 A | 3.44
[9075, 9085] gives 0.8 A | 3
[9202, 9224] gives 0.2 A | 3.18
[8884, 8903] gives -1.2 A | 3.53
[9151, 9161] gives 0.4 A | 3.09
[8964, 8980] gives -0.6 A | 3.42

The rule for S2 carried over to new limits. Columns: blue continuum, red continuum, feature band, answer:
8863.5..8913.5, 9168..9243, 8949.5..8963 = -0.4 A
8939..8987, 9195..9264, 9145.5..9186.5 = 1.4 A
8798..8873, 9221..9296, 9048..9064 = -0.2 A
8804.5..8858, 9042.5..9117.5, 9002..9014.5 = -1.0 A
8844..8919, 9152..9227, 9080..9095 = 0.9 A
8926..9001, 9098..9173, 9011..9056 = 0.3 A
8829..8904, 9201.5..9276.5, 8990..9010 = -0.6 A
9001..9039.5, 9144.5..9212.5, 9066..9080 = 0.8 A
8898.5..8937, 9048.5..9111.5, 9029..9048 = -0.7 A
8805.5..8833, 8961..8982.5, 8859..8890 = 0.2 A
